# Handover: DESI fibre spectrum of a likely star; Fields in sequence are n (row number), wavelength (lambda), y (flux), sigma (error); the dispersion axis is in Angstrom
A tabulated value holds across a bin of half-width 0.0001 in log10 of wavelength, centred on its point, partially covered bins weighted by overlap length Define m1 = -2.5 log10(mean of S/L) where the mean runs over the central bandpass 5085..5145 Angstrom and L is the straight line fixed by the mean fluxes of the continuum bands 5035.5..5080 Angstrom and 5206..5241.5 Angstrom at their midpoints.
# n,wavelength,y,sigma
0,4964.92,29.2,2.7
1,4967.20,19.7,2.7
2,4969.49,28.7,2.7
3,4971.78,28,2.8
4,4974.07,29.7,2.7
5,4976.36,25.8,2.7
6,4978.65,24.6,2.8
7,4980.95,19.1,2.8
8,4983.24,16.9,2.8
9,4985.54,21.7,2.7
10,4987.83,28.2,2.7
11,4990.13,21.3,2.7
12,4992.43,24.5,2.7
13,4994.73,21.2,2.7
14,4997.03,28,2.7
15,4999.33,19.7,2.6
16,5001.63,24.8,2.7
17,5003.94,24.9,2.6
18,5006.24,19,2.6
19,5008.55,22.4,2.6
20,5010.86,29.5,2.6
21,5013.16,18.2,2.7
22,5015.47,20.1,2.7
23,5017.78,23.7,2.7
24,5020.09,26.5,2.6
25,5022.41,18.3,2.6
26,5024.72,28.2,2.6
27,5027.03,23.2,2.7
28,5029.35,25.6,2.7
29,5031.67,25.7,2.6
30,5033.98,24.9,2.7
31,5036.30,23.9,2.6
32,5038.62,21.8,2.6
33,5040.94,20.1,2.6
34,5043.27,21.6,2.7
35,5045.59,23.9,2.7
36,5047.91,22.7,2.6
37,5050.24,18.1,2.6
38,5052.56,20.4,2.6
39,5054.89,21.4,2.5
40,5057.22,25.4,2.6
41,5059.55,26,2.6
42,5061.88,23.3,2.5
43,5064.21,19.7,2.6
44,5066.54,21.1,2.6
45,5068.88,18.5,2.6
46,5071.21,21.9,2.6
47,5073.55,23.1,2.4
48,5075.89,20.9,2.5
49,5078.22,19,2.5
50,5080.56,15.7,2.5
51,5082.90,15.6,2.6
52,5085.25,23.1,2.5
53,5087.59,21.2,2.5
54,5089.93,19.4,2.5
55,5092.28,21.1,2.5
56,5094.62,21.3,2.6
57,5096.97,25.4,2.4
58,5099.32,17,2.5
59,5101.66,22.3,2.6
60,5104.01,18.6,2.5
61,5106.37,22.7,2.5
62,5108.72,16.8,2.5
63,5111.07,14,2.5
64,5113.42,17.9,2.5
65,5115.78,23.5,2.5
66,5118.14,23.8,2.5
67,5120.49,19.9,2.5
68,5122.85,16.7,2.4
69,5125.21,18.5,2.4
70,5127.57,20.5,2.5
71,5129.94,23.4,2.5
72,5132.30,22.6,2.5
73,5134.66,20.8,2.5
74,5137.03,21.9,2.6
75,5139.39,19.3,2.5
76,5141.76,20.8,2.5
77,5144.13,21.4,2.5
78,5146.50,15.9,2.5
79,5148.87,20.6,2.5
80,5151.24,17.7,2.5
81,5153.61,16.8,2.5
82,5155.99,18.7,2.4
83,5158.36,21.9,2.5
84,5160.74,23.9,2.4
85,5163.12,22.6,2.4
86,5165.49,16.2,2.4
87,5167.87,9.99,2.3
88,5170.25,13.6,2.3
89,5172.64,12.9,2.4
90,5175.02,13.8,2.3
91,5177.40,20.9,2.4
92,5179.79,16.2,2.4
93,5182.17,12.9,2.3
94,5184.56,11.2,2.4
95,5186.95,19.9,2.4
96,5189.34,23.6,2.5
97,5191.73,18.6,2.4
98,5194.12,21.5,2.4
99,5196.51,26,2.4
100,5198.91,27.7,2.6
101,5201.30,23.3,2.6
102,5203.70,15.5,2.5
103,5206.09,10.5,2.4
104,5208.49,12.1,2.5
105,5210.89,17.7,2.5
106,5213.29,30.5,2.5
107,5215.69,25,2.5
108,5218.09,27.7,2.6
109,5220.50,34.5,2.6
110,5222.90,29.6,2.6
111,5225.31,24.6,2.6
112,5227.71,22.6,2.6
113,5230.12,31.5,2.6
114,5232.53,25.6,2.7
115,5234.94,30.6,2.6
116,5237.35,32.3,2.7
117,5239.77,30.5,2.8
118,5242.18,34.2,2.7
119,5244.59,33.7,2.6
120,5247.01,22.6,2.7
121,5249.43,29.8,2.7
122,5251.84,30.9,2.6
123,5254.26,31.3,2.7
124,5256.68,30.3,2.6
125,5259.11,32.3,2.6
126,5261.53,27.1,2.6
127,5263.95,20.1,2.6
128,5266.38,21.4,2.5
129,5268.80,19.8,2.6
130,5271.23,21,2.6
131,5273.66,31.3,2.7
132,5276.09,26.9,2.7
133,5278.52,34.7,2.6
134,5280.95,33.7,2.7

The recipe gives 0.14 mag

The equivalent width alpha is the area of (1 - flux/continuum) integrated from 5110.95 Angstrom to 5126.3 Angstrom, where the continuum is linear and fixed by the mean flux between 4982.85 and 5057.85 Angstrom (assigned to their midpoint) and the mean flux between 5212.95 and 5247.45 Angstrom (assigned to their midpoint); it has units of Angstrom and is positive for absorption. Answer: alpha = 3.7 Angstrom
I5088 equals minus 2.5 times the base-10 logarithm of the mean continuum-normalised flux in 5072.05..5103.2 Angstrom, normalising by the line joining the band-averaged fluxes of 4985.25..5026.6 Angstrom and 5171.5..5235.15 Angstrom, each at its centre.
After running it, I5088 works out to 0.11 mag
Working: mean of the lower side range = 23.4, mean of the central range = 20.4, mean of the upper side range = 21.6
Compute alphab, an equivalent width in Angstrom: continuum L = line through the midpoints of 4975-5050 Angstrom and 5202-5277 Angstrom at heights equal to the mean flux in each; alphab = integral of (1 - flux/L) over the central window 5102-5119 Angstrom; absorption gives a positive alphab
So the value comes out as 3.3 Angstrom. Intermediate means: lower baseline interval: 23.1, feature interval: 19.7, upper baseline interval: 26.2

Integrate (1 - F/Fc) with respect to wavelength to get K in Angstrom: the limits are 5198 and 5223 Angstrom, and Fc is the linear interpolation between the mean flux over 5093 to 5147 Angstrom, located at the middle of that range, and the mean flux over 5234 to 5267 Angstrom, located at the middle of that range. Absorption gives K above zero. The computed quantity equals 3.6 Angstrom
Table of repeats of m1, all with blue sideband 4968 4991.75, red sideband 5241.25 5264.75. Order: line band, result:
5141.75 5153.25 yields 0.40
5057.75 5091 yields 0.25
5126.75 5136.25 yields 0.23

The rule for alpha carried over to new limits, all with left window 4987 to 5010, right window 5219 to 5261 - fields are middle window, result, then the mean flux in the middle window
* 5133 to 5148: 3.88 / 20.1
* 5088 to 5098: 1.62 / 21.7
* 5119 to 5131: 3.08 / 19.9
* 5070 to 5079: 1.45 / 21.3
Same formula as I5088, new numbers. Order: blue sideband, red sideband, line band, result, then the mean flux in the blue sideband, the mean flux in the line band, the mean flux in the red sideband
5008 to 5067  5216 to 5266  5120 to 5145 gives 0.24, 22.9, 20.5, 28.9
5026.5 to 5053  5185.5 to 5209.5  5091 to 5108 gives 0.03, 22.7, 21.1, 19.8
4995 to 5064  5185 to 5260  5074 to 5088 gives 0.23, 23.1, 19.3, 25.9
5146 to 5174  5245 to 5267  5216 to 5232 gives -0.16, 17.6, 28.1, 27.7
